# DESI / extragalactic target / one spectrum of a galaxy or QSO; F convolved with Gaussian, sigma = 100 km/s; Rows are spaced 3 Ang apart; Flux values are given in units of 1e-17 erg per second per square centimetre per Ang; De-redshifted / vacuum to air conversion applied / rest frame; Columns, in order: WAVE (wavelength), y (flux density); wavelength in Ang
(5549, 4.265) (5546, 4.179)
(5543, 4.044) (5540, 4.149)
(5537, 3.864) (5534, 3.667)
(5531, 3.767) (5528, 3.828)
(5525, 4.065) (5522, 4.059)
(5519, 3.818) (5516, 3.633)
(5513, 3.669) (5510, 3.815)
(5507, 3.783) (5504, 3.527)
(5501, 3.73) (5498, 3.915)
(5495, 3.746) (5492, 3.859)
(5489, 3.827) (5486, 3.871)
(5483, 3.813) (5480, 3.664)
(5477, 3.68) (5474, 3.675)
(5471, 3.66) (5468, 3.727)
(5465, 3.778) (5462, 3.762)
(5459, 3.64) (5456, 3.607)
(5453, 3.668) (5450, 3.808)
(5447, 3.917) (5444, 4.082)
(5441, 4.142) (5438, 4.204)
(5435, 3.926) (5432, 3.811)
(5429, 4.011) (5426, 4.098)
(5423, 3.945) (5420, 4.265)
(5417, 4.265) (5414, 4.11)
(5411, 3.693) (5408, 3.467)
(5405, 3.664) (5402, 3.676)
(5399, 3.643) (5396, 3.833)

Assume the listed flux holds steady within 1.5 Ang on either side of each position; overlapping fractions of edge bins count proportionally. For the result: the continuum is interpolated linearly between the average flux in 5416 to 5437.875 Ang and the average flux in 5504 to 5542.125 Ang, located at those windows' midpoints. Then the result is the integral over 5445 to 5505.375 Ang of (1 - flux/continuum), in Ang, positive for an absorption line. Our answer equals 3.0 Ang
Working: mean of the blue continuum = 4.05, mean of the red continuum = 3.83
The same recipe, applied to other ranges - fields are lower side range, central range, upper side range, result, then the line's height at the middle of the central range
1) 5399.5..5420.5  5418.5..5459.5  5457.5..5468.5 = -1.8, 3.78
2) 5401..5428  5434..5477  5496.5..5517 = 0.1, 3.83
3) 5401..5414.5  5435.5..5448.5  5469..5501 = -1.2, 3.73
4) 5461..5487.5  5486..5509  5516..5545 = 0.2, 3.81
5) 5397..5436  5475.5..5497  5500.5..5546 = 0.4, 3.86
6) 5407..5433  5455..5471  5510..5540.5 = 0.9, 3.92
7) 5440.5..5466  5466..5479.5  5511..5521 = 0.4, 3.79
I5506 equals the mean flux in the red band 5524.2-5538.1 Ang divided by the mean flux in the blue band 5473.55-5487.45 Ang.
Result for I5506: 1.0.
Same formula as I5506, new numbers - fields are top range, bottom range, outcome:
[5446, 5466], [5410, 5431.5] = 0.92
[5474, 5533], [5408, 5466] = 0.97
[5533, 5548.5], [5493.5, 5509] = 1.07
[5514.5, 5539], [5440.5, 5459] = 1.00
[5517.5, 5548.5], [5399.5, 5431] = 1.01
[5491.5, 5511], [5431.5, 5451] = 0.94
